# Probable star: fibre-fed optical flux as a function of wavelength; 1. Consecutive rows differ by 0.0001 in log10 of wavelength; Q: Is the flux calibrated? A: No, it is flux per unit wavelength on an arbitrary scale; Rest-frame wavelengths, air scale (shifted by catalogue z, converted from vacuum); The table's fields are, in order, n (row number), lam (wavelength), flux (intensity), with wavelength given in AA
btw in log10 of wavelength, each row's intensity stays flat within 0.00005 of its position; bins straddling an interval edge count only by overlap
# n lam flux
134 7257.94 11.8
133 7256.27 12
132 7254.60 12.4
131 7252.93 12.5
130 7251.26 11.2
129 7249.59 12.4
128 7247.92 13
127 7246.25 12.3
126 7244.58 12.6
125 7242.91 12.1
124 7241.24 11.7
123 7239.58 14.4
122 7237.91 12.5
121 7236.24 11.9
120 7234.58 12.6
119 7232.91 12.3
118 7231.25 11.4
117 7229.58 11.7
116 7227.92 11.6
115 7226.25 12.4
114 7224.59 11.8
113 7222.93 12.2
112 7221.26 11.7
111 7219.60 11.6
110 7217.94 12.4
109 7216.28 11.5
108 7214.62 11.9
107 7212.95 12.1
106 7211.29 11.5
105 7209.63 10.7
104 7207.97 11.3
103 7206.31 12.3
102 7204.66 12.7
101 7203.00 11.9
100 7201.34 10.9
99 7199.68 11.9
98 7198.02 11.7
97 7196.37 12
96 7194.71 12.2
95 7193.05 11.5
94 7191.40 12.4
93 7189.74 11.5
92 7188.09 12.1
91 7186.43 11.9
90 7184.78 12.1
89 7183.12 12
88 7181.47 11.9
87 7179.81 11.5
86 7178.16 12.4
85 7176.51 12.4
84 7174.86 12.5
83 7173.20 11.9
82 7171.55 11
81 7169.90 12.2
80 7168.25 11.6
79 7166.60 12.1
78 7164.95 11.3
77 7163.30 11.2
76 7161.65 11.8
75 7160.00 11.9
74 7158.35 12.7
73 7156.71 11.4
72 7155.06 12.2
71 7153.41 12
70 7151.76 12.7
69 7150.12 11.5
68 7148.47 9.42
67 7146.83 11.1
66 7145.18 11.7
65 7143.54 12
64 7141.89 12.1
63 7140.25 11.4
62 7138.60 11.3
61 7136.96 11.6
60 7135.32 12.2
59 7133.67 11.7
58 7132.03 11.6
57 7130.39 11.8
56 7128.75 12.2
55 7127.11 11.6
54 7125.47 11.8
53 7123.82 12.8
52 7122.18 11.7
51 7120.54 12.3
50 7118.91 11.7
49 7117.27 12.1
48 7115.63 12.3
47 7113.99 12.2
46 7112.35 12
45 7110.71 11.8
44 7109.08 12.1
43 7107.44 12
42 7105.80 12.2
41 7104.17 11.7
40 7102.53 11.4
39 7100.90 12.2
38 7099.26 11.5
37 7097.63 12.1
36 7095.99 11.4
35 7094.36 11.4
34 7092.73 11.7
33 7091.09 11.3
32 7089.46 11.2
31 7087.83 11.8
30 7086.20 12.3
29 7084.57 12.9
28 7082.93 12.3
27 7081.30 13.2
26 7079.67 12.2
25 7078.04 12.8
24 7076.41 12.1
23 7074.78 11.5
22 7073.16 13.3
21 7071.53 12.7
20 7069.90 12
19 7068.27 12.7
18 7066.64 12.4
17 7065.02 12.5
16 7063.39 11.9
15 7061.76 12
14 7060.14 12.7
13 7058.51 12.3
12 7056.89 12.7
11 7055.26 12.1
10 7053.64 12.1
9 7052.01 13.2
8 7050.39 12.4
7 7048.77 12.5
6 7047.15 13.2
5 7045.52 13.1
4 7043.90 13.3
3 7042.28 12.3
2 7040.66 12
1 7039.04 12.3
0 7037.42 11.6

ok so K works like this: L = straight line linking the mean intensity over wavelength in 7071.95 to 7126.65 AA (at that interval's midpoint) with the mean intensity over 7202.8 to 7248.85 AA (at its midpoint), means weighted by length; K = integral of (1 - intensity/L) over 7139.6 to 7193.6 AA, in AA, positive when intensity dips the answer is 1.2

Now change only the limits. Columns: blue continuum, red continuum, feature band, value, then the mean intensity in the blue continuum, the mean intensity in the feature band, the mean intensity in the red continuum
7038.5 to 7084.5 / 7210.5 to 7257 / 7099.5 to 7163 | 2.63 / 12.5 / 11.8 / 12.1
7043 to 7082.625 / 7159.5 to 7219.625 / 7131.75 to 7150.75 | 1.00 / 12.5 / 11.5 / 11.8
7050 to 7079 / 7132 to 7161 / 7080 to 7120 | 0.49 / 12.4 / 12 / 11.7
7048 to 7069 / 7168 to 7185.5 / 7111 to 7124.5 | 0.08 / 12.4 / 12.1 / 12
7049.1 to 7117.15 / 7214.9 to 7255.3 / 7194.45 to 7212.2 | 0.65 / 12.2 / 11.7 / 12.2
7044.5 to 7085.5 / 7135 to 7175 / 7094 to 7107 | 0.46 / 12.5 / 11.8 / 11.7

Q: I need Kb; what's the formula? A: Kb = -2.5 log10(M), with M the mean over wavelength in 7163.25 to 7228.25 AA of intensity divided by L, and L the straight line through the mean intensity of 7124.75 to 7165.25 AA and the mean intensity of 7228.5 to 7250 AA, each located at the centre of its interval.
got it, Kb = 0.02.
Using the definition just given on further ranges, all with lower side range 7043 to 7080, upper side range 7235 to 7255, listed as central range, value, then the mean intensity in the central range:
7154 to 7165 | 0.057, 11.8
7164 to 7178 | 0.050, 11.9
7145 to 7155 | 0.093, 11.4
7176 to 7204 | 0.049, 11.9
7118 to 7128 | 0.044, 12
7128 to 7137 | 0.054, 11.9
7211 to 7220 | 0.051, 11.9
